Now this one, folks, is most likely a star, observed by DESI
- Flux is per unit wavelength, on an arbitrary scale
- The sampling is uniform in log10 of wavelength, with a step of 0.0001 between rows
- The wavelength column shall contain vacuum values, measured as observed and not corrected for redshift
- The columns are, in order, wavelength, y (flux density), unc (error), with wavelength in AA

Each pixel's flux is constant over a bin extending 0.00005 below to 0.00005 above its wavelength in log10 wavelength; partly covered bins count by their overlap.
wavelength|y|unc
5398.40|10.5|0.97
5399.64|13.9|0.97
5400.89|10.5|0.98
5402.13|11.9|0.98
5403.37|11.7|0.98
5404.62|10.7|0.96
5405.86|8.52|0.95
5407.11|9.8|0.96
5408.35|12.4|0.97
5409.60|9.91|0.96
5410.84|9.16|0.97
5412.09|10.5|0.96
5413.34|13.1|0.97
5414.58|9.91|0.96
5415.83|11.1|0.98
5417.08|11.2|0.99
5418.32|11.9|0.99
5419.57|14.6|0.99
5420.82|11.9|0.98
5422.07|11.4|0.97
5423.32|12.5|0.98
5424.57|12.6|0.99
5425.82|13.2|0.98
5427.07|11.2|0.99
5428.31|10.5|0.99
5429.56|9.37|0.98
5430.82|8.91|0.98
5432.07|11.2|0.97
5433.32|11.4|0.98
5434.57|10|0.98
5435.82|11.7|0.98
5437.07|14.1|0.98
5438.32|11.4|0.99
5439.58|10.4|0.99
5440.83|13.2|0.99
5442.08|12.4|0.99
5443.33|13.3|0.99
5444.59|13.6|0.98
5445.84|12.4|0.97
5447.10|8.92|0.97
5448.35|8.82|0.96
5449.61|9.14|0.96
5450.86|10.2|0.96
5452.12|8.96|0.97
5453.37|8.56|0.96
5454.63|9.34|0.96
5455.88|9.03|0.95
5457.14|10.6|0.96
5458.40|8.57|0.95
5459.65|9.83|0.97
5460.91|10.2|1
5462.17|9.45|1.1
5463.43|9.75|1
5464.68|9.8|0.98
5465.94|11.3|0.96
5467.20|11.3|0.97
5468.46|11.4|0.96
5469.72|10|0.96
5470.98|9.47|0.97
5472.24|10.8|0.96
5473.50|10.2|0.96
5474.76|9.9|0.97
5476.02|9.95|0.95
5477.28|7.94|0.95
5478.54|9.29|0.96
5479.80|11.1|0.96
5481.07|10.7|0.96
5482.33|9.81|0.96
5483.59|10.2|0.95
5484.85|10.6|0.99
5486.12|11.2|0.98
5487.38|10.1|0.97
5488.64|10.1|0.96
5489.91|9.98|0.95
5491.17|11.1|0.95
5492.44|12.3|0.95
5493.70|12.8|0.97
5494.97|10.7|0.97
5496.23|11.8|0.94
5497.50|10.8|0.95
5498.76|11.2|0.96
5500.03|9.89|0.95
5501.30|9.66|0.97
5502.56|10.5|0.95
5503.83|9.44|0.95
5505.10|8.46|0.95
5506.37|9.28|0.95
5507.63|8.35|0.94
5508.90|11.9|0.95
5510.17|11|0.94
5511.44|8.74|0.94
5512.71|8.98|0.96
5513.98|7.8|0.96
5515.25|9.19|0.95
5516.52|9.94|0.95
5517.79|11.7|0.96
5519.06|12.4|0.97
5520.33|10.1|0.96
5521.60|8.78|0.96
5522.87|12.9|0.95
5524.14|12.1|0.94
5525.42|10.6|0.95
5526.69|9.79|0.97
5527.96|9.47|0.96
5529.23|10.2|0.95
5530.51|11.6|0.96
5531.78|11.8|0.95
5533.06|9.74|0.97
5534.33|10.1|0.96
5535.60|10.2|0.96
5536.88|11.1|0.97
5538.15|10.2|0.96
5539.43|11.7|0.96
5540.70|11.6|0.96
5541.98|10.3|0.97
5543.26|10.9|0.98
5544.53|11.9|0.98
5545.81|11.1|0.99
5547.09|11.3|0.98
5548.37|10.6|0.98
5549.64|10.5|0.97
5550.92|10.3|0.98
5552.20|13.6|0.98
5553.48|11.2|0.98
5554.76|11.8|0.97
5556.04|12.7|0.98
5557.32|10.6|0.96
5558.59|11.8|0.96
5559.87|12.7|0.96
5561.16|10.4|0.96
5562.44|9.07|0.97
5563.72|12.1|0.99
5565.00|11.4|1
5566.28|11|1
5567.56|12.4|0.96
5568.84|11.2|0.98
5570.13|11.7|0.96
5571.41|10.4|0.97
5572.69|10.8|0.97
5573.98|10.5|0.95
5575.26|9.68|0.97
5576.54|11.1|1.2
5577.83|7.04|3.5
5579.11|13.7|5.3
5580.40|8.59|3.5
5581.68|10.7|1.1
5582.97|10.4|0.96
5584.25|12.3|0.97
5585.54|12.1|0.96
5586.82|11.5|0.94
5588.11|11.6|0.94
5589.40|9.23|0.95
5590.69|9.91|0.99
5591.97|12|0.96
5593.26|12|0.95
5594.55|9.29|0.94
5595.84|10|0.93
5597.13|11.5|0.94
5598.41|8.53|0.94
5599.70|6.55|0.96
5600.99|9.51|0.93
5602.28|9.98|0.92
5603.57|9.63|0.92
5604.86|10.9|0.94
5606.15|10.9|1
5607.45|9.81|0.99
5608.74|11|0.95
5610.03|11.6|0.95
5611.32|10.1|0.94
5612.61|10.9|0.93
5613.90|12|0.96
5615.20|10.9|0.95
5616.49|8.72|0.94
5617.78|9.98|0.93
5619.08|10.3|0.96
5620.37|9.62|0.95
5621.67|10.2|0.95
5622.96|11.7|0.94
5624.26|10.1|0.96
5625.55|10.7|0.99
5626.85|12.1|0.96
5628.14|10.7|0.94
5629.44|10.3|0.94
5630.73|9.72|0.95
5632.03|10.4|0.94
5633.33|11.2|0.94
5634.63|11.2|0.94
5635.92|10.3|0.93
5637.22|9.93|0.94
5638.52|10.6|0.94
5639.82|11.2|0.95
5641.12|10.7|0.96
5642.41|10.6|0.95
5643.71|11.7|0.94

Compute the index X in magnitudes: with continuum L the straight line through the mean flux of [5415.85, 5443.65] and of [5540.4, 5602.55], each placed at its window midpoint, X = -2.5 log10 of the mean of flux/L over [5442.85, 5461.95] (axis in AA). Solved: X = 0.153 mag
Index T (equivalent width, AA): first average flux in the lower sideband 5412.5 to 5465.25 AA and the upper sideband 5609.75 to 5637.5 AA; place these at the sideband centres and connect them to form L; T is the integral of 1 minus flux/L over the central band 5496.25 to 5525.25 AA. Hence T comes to 1.6 AA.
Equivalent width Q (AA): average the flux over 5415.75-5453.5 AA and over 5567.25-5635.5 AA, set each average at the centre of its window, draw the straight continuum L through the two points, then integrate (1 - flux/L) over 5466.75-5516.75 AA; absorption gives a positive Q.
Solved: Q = 3.9 AA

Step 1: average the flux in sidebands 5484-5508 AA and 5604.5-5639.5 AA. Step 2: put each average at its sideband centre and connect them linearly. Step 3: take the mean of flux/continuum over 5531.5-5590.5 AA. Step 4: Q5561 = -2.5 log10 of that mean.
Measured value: -0.05 mag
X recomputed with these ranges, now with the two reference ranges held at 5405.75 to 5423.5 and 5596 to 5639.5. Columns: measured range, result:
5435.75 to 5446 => -0.131 mag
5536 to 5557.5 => -0.059 mag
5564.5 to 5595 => -0.035 mag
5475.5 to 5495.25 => 0.044 mag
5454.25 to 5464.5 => 0.150 mag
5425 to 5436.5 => 0.028 mag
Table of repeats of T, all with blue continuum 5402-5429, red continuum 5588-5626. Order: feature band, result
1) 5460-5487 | 2.0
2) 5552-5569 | -1.6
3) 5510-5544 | 0.8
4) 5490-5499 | -0.5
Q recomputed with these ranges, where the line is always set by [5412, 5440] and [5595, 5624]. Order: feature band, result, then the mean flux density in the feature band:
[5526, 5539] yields 0.4 AA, 10.4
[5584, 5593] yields -0.8 AA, 11.2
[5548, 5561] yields -1.2 AA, 11.6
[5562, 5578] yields -0.5 AA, 10.8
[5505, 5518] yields 1.6 AA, 9.55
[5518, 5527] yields -0.2 AA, 11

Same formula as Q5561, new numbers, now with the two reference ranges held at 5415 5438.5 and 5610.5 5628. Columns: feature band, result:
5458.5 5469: 0.110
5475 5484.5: 0.146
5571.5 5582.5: 0.054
